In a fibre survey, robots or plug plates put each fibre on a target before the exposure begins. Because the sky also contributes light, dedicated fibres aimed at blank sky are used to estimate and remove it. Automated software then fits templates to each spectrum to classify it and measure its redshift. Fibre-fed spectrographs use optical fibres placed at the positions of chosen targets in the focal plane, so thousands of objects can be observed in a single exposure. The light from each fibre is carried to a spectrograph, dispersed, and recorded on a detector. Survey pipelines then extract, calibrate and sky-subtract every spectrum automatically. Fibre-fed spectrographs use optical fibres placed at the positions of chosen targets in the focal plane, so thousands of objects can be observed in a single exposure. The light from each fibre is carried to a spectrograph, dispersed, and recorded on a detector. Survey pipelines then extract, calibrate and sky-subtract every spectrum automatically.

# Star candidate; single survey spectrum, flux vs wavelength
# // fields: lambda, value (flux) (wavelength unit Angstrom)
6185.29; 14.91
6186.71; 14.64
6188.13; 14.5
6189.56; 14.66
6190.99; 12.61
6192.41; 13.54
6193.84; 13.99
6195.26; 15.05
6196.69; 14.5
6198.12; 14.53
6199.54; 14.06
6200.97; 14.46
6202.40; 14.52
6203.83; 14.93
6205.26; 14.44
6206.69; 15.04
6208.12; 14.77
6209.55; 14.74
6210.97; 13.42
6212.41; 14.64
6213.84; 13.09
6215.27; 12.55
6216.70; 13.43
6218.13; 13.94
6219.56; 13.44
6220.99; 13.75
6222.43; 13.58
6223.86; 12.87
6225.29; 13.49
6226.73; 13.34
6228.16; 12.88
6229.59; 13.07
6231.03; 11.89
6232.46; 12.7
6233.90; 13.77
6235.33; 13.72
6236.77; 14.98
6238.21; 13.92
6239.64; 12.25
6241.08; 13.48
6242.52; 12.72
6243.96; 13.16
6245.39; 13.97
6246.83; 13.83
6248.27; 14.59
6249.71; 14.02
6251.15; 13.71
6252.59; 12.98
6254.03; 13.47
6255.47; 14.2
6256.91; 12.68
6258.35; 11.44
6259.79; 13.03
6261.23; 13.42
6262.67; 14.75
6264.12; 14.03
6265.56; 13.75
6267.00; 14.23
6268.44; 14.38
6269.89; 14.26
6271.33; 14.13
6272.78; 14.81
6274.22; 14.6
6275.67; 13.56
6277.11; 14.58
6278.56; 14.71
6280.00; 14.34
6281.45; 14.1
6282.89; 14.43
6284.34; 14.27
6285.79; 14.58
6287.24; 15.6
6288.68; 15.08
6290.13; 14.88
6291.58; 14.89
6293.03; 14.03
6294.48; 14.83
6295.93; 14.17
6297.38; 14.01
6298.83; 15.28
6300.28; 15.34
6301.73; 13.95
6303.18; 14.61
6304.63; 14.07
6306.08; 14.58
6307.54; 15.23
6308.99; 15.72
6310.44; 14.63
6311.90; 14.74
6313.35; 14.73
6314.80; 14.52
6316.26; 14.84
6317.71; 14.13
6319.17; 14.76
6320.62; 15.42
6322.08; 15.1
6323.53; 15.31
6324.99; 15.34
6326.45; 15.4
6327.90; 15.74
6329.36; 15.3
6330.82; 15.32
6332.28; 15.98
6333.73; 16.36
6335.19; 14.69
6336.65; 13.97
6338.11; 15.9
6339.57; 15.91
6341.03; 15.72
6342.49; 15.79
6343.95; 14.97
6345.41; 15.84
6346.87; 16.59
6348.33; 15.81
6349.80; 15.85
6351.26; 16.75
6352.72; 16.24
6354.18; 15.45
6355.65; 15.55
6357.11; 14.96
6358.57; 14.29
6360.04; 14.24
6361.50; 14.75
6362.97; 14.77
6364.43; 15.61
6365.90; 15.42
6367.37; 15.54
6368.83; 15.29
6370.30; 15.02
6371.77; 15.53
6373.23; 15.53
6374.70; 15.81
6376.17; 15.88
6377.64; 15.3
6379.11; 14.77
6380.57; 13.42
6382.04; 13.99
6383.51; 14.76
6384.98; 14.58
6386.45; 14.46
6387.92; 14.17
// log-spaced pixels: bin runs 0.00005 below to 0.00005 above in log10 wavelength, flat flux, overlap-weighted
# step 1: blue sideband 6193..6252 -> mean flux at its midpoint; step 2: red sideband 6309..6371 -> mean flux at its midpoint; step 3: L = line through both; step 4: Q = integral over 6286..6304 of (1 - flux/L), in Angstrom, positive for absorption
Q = 0.0 Angstrom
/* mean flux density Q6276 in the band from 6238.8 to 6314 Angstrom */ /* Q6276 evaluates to 14.2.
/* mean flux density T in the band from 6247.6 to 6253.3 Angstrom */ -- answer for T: 13.8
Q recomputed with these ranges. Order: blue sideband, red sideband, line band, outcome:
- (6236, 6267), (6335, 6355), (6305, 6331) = 0.10 Angstrom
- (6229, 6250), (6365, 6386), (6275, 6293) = -0.75 Angstrom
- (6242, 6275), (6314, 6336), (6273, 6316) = -0.26 Angstrom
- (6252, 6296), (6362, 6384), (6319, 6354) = -2.00 Angstrom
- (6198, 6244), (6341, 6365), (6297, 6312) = 0.06 Angstrom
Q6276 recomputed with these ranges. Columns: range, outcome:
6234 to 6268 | 13.6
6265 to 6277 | 14.2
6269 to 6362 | 15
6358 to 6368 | 14.9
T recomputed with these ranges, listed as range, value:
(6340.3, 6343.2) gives 15.8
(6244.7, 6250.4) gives 14.1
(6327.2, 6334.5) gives 15.7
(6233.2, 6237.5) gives 14.2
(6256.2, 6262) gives 12.7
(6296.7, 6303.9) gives 14.6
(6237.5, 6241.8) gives 13.2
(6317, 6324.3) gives 14.9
